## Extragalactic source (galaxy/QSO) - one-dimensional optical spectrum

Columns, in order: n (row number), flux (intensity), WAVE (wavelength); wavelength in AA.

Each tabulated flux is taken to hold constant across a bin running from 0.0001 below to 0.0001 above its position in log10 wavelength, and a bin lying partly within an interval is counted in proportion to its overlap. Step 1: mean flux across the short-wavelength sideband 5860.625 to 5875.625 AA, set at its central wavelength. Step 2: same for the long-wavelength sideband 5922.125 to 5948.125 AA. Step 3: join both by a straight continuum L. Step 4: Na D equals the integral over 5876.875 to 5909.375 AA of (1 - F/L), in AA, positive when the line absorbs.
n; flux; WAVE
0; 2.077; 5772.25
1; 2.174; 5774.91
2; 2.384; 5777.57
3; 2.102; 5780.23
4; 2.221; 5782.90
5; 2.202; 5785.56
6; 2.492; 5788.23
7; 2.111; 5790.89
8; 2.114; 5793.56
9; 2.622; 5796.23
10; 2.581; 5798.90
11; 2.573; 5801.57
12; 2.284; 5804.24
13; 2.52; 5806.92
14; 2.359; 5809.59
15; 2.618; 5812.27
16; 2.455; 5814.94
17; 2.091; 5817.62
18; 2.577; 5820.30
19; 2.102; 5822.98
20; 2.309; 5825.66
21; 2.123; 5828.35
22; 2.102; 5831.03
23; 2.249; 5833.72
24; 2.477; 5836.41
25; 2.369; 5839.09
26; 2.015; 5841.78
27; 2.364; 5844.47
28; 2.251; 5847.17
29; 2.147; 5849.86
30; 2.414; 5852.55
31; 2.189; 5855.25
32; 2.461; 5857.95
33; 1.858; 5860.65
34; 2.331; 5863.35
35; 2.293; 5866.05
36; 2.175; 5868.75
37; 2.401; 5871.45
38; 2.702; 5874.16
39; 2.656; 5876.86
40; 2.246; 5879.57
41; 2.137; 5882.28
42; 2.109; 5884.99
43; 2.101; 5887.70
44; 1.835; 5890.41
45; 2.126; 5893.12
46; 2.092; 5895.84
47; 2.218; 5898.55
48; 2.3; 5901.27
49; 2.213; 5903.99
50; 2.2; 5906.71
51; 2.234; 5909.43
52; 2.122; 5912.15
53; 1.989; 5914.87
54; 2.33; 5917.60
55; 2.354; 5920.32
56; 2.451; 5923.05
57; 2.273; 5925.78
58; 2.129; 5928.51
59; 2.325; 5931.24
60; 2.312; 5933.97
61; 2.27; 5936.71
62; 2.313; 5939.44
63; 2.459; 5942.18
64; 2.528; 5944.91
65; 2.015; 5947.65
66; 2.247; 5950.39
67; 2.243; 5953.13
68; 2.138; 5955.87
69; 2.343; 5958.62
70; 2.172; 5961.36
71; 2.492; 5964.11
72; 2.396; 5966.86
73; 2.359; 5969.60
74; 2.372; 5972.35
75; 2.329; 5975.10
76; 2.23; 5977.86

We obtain 2.23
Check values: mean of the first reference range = 2.34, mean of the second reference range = 2.32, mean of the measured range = 2.17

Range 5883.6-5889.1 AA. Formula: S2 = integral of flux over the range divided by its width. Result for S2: 2.1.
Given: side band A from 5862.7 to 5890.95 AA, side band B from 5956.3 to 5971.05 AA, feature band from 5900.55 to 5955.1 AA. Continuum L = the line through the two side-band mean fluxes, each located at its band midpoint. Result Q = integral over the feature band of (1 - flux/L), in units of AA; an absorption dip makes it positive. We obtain 1.23 AA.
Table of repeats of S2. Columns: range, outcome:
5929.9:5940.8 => 2.3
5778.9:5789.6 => 2.25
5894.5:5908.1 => 2.21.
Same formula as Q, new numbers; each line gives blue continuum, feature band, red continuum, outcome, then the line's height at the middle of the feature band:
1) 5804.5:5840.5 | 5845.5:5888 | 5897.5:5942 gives 0.3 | 2.3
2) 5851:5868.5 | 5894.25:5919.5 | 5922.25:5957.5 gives 0.9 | 2.27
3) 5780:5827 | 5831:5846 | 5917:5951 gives 0.4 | 2.34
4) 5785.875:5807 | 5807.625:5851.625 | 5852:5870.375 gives 0.5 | 2.32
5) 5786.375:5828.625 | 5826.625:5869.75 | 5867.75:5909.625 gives 1.2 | 2.3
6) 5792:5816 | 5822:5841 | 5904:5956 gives 1.3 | 2.41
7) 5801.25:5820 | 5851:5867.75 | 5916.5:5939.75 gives 0.8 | 2.37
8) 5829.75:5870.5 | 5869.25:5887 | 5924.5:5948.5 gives -0.7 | 2.26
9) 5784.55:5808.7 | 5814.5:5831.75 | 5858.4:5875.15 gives 0.8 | 2.35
